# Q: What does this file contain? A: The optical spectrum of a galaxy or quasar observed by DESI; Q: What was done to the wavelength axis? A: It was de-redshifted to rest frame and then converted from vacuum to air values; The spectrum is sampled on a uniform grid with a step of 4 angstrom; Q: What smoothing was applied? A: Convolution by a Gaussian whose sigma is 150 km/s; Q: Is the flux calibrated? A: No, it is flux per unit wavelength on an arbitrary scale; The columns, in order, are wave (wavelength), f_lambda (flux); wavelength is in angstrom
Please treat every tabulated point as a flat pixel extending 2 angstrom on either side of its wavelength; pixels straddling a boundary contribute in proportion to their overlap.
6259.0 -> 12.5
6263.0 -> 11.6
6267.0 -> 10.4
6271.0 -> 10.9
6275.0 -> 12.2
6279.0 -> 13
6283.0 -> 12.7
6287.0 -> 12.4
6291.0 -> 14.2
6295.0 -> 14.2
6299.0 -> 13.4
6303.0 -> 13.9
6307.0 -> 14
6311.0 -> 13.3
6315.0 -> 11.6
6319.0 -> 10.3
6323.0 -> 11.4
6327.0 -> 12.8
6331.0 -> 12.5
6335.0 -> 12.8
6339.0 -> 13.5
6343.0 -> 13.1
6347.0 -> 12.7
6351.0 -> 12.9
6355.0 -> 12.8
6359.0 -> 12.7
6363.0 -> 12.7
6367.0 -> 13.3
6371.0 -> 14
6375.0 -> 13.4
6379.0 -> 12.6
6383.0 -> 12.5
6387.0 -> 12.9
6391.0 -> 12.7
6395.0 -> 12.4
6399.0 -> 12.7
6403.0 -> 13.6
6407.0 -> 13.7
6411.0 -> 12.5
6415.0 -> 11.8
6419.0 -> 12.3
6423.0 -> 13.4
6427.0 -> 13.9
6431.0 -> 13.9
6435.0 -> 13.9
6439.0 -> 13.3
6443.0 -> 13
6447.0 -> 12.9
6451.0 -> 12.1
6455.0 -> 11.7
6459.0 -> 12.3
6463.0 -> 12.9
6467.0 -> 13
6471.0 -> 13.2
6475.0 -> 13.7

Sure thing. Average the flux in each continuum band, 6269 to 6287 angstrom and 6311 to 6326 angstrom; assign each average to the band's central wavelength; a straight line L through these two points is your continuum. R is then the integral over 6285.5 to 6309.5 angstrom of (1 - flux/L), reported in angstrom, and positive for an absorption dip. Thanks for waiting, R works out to -3.69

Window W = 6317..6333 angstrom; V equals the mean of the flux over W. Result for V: 11.8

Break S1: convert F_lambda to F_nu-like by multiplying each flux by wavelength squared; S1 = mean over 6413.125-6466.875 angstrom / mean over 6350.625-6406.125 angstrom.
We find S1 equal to 1.0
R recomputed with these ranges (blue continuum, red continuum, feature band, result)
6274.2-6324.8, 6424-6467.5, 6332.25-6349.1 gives -0.2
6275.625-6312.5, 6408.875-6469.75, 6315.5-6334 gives 2.1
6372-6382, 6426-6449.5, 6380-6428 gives 1.4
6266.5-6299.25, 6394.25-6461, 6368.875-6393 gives -0.4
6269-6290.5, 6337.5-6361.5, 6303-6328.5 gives 0.6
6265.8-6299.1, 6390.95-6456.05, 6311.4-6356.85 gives 1.1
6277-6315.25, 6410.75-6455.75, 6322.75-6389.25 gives 1.4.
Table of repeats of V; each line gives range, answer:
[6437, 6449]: 13.1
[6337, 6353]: 13.1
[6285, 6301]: 13.5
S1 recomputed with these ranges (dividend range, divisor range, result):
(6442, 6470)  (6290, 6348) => 1.02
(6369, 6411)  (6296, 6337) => 1.05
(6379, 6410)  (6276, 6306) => 1.00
